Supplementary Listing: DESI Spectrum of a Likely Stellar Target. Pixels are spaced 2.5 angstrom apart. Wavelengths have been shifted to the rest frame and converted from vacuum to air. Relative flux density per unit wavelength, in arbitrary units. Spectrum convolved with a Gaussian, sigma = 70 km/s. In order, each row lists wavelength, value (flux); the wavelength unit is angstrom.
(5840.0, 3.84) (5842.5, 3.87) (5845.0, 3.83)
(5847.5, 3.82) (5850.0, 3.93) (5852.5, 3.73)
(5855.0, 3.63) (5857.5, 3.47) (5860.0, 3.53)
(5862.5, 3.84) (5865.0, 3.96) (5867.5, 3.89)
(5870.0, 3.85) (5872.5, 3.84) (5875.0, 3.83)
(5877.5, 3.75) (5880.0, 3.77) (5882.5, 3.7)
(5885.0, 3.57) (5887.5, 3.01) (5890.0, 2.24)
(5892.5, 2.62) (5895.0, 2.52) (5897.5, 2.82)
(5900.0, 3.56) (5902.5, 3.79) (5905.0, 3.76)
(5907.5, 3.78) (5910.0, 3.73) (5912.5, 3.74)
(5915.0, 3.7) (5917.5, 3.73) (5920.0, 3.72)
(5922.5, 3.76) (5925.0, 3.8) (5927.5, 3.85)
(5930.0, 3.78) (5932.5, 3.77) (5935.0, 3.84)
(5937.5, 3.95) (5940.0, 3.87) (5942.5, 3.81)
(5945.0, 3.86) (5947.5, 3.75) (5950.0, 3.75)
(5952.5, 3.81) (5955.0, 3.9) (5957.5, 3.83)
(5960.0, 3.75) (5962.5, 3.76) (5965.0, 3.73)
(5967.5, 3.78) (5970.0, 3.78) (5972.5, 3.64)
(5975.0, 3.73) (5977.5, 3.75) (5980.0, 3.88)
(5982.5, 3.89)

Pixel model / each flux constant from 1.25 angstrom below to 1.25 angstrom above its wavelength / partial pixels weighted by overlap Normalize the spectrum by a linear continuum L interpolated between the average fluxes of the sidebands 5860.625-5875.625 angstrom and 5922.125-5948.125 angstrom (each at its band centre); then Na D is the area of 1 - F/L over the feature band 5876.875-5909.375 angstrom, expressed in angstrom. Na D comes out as 4.6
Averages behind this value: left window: 3.86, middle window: 3.3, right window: 3.83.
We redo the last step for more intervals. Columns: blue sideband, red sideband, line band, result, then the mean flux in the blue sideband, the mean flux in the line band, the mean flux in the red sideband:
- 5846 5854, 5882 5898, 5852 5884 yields -3.4 angstrom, 3.82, 3.75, 2.89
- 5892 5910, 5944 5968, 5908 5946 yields -2.7 angstrom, 3.32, 3.79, 3.79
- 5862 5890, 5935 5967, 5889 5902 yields 3.1 angstrom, 3.66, 2.82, 3.81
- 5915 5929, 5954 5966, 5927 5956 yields -0.4 angstrom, 3.77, 3.83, 3.79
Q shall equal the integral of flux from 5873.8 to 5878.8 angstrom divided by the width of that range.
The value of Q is 3.79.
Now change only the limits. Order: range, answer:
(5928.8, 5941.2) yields 3.84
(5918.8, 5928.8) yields 3.78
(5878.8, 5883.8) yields 3.73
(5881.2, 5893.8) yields 3.03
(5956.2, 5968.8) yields 3.77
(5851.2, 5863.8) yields 3.64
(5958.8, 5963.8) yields 3.75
